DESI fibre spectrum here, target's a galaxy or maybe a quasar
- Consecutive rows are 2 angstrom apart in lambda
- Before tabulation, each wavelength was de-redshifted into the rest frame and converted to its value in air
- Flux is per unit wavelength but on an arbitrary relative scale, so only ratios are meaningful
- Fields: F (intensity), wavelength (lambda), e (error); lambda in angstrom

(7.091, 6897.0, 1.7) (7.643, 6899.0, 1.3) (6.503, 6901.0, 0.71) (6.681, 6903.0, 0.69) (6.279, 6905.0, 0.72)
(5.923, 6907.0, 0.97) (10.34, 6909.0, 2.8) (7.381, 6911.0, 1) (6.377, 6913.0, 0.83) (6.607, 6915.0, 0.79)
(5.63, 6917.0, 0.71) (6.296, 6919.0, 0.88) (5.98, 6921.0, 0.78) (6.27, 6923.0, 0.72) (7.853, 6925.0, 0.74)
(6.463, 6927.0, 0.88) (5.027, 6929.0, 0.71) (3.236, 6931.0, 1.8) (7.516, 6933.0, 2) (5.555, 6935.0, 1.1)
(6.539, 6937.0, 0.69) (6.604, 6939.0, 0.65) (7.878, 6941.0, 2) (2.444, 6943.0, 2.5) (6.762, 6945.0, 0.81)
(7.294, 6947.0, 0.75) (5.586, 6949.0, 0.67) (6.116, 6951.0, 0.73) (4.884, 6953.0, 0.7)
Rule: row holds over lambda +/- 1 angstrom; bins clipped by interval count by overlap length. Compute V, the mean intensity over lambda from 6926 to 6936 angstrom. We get 5.56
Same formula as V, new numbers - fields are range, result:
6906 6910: 8.13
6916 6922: 5.97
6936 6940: 6.57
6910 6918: 6.5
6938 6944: 5.64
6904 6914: 7.26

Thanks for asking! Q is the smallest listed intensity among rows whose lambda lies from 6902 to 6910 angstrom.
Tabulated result 5.923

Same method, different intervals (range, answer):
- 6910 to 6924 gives 5.63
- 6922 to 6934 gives 3.236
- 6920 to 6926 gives 5.98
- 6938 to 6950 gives 2.444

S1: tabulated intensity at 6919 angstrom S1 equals 6.296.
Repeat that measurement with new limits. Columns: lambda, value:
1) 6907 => 5.923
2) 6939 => 6.604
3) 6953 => 4.884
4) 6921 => 5.98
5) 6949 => 5.586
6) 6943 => 2.444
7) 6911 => 7.381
